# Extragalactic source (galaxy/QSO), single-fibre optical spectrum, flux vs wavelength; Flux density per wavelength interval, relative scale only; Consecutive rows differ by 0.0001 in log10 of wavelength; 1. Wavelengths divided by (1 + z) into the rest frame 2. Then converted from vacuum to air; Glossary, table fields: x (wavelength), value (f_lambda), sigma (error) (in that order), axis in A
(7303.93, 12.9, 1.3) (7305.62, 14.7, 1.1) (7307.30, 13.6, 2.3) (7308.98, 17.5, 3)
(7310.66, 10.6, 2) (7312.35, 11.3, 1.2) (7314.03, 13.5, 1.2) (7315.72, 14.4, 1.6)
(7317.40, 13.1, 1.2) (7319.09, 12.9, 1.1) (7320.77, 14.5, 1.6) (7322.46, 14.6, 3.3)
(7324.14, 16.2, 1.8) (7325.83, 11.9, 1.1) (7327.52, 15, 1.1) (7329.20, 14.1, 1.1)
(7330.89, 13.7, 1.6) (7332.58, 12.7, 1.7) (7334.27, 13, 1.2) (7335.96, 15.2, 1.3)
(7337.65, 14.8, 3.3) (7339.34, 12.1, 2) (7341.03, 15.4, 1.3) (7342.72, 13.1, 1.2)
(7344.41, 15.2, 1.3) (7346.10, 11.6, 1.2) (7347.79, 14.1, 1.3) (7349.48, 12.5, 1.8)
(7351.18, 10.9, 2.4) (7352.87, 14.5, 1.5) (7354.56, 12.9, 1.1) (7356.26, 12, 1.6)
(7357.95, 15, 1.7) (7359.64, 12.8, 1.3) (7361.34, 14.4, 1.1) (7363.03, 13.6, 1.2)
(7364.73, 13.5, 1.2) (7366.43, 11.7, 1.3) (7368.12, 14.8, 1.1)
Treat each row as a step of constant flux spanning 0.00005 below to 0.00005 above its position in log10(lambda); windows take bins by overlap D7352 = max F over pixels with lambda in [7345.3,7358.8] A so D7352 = 15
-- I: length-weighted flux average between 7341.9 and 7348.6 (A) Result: 13.5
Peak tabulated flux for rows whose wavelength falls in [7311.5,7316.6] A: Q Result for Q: 14.4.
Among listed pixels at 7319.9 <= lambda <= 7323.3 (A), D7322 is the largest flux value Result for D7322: 14.6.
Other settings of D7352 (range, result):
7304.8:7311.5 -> 17.5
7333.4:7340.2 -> 15.2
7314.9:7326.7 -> 16.2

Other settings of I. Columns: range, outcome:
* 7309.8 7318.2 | 12.6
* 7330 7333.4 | 13.2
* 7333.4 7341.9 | 14.1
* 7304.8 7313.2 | 13.5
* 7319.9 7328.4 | 14.4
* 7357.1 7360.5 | 13.9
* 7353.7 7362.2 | 13.4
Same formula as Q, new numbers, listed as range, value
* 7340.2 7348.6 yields 15.4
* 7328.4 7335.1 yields 14.1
